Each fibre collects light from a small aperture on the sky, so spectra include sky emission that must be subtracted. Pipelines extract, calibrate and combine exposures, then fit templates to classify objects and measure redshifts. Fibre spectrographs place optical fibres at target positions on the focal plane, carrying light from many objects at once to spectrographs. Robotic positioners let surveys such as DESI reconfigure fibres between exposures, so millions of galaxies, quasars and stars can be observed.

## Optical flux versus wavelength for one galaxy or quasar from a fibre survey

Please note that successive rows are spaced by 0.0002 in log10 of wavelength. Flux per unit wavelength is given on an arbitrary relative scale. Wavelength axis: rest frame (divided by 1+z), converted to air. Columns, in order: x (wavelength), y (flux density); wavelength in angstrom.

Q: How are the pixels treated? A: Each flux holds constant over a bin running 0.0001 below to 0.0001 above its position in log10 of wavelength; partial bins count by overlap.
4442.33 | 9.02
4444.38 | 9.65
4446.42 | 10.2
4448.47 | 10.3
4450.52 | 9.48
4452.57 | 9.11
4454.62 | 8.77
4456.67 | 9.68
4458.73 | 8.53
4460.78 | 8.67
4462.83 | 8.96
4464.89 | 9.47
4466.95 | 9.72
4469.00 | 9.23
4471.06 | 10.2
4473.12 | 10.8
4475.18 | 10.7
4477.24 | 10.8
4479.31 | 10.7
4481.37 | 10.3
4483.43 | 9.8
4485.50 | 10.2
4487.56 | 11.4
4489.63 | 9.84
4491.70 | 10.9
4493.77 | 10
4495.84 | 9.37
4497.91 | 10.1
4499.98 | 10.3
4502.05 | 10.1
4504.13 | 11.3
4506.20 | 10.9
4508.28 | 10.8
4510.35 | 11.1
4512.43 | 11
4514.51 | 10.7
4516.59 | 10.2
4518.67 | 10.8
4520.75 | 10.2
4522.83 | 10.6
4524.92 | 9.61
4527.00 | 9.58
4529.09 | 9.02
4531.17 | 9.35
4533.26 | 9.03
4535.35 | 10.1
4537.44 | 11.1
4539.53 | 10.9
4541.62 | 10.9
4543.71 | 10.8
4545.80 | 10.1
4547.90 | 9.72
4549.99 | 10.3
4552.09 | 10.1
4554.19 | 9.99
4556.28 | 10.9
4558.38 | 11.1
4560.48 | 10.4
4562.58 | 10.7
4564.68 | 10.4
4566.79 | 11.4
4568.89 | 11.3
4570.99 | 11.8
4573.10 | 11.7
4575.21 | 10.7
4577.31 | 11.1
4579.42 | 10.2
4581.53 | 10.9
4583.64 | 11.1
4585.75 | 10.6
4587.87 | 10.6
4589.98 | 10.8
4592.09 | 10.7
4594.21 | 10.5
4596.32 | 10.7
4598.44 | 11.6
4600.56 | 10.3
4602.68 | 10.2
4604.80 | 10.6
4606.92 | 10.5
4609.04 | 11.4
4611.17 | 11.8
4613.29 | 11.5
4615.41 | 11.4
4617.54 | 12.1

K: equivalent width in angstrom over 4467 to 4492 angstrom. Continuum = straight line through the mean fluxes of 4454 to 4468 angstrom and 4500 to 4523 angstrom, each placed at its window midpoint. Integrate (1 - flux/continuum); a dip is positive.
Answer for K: -1.72 angstrom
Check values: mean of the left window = 9.13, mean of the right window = 10.7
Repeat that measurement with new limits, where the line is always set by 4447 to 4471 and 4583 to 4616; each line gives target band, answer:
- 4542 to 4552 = 0.04 angstrom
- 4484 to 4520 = -2.64 angstrom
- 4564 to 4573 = -0.66 angstrom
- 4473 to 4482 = -1.07 angstrom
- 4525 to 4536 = 0.77 angstrom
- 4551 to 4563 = -0.13 angstrom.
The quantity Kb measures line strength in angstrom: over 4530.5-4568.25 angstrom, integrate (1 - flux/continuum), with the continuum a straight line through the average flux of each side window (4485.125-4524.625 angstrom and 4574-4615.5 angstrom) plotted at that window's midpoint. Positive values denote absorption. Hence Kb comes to 0.9 angstrom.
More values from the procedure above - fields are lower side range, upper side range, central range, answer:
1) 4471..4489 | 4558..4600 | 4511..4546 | 1.5 angstrom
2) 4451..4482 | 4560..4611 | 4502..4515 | -1.0 angstrom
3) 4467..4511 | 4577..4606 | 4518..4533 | 1.0 angstrom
